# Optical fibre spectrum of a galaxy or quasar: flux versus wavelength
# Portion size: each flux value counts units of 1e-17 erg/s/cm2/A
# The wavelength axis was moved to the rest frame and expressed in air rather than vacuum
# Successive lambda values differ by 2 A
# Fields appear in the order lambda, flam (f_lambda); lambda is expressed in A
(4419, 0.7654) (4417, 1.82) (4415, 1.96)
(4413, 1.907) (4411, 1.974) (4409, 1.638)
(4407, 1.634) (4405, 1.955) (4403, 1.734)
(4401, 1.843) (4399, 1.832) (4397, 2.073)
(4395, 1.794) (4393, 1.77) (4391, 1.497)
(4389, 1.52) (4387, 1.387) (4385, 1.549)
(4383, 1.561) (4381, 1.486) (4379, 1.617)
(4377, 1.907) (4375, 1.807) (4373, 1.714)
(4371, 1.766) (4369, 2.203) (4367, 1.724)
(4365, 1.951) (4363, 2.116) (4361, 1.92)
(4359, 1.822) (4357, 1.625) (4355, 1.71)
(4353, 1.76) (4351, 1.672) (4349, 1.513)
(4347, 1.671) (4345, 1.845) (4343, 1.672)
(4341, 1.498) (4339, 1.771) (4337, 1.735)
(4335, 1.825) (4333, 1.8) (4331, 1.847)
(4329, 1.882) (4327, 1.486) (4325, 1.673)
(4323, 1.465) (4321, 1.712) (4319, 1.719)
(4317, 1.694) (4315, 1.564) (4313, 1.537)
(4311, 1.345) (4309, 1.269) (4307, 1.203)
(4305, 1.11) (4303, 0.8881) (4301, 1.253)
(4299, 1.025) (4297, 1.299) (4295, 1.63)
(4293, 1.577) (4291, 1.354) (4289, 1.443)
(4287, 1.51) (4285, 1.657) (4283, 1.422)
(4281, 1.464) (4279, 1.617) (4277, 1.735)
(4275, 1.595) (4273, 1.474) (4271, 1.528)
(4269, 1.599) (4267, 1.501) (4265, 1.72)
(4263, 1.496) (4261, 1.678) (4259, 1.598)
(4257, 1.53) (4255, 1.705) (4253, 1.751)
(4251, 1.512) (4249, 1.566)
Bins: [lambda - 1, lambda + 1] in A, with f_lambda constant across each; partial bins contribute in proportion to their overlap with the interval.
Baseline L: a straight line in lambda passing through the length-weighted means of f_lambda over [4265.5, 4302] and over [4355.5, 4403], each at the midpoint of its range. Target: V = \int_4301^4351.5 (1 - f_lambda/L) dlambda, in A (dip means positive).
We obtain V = 1.3 A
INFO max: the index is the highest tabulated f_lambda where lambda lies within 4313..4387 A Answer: 2.203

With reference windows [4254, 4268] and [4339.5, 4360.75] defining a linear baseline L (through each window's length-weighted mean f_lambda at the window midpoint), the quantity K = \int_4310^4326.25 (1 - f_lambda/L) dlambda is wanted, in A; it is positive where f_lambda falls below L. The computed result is 0.70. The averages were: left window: 1.6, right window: 1.69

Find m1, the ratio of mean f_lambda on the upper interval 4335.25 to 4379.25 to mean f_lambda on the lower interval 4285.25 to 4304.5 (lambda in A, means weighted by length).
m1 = 1.33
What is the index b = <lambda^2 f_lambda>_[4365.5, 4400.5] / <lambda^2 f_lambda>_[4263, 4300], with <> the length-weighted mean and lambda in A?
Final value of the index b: 1.2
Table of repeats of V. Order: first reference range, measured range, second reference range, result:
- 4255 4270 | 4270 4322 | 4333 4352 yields 6.0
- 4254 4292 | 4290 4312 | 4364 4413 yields 4.6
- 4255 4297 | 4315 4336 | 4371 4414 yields -1.0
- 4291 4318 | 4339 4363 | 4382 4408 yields -3.0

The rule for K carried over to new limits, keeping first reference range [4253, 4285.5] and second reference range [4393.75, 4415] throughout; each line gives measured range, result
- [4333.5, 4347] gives 0.0 A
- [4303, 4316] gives 2.8 A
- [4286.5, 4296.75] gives 0.9 A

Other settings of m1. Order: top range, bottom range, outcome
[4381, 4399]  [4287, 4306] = 1.27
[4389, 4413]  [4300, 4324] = 1.28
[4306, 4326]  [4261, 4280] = 0.95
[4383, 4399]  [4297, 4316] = 1.33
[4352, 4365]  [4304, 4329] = 1.23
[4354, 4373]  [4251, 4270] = 1.15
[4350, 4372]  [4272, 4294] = 1.20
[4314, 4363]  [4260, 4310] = 1.19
